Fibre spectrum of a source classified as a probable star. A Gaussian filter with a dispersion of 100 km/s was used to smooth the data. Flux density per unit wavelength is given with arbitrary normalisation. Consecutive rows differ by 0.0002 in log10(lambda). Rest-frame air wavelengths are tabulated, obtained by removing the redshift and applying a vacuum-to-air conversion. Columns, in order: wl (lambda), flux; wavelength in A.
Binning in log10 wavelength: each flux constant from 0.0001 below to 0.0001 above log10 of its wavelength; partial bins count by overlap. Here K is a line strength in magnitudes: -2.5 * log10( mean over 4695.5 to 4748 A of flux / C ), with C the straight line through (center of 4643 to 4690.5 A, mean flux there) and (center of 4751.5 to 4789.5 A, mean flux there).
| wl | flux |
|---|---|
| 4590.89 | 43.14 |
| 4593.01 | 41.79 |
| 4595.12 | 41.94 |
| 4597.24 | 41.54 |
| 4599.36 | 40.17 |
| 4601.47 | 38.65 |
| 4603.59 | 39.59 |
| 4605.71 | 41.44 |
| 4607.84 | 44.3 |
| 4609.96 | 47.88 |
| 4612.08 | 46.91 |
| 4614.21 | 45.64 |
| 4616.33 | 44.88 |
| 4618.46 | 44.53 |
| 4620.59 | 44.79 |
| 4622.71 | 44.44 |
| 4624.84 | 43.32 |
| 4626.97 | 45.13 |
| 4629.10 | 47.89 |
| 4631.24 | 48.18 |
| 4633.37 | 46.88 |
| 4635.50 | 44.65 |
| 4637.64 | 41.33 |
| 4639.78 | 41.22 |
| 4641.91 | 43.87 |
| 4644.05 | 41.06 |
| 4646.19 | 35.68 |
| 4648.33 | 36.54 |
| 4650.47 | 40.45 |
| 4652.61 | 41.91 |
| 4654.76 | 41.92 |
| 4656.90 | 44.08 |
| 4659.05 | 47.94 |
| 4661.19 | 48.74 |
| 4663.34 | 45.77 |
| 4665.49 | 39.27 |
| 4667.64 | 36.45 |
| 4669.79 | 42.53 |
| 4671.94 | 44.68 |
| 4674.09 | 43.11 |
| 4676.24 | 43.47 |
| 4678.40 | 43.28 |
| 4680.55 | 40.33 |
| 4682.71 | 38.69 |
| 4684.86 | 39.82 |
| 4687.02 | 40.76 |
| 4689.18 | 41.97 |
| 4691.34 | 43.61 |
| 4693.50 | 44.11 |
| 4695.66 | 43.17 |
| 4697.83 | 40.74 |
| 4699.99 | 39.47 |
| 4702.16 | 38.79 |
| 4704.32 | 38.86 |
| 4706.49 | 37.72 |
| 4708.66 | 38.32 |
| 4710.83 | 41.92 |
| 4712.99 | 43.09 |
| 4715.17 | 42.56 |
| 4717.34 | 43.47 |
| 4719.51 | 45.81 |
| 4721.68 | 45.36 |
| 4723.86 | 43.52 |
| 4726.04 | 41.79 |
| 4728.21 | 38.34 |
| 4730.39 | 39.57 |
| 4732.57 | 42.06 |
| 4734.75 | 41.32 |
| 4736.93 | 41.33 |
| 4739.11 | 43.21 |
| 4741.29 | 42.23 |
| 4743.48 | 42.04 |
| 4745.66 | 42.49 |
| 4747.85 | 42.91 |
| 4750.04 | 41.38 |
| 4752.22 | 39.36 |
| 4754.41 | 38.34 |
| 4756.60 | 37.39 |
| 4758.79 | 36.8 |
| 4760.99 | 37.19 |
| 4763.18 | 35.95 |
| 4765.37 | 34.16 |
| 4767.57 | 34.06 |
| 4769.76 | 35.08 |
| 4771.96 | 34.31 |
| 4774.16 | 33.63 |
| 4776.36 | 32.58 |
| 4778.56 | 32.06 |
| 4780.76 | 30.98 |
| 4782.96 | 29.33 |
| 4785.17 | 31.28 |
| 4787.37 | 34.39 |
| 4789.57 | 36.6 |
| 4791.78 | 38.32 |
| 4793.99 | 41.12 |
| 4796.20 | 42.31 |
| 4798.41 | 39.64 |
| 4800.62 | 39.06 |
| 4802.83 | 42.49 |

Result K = -0.10 mag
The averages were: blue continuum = 41.8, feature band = 41.6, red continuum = 34.5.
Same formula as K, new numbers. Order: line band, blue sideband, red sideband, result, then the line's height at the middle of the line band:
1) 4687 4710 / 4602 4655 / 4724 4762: 0.025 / 41.6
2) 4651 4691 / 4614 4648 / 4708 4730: 0.017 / 43.2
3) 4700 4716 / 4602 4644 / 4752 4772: -0.019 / 39.4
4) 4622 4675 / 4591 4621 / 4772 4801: -0.046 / 41.3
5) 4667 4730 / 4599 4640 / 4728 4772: -0.012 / 41.1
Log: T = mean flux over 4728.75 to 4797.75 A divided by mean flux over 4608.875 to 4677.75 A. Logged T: 0.86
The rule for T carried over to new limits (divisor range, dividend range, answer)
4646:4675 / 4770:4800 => 0.83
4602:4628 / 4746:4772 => 0.85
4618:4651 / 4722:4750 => 0.97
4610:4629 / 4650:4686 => 0.94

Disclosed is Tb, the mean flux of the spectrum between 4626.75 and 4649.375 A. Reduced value 42.9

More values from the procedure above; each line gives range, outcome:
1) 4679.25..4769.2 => 40.6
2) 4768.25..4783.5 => 32.7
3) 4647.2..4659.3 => 41.7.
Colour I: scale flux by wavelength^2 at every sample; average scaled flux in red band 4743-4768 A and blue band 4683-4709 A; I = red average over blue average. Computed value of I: 0.97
